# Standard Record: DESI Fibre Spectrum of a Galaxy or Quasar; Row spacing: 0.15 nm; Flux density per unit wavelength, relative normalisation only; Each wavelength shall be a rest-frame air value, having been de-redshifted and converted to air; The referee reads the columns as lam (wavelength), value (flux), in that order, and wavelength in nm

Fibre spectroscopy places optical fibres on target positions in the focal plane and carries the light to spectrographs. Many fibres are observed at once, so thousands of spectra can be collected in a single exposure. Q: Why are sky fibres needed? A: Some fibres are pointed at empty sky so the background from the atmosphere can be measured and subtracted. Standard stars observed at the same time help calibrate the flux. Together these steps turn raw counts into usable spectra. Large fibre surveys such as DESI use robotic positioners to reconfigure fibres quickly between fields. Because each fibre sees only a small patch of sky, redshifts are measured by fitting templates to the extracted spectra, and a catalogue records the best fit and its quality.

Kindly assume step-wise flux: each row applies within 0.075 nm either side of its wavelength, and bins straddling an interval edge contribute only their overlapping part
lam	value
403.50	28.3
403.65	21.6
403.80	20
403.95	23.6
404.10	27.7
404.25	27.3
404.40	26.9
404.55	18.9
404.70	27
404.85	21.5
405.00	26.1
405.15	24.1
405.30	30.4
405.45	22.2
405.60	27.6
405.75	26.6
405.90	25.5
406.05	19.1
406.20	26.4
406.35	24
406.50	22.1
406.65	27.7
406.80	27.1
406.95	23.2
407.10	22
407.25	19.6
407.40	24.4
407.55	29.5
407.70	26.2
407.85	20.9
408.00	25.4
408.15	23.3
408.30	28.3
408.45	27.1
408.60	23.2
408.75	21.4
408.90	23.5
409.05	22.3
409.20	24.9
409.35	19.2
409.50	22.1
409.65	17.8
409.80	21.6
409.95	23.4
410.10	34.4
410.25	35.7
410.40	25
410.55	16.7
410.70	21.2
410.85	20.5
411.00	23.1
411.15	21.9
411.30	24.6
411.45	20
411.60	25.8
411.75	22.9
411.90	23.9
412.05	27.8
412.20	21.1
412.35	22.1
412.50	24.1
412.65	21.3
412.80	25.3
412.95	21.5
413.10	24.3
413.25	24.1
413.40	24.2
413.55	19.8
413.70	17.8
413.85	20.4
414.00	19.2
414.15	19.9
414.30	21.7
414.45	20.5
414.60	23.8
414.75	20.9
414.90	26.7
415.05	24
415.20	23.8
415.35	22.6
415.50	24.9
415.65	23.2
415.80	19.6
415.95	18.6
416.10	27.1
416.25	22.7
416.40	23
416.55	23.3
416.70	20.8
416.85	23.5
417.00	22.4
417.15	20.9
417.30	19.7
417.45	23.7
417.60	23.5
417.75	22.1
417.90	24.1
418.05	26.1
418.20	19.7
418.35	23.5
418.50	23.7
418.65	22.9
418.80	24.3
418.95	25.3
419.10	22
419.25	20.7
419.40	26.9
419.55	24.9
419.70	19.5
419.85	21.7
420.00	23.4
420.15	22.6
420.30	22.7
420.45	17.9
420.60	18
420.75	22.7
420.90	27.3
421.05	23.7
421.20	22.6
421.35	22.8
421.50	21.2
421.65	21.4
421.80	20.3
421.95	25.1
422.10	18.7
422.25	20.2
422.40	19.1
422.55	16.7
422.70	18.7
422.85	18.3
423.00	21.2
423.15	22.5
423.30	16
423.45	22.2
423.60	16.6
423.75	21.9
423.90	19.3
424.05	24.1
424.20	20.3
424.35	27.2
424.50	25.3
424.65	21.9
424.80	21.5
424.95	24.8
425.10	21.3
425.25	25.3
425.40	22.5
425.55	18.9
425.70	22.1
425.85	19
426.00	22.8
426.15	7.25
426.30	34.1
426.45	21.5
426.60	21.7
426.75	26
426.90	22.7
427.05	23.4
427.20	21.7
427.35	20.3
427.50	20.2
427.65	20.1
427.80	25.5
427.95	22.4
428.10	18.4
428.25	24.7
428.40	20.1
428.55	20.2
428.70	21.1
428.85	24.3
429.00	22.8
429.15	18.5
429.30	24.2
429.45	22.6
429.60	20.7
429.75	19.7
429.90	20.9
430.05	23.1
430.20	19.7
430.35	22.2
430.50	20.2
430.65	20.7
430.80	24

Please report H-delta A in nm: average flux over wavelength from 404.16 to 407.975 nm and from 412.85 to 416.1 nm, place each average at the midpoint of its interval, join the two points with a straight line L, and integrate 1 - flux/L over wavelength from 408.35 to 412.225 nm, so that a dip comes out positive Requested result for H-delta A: -0.03 nm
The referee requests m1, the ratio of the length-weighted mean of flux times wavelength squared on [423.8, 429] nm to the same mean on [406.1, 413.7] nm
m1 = 1.01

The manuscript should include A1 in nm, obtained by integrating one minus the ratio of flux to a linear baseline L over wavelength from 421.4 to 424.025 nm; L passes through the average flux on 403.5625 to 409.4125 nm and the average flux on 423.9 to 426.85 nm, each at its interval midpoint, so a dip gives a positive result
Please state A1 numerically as 0.30 nm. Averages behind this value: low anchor 24.3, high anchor 22.4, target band 20.1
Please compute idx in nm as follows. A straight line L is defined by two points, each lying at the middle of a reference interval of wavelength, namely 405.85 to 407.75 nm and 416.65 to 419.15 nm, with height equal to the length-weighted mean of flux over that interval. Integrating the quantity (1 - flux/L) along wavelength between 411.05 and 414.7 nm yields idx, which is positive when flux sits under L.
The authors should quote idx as 0.17 nm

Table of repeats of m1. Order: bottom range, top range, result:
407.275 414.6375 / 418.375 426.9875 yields 1.00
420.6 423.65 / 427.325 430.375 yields 1.07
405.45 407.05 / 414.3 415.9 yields 0.96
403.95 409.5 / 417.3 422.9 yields 0.96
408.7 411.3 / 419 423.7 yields 0.96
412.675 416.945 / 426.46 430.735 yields 1.04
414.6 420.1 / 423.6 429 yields 1.00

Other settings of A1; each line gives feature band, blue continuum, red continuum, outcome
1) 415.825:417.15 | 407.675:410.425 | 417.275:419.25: 0.052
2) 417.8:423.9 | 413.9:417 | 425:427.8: 0.129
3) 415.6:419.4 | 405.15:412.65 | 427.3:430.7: 0.029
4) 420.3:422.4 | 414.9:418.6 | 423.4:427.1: 0.078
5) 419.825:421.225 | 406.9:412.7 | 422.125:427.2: -0.017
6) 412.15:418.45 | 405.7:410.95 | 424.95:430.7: 0.206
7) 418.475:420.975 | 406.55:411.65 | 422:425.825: -0.097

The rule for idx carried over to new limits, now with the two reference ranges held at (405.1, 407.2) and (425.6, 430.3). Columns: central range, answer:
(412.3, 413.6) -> 0.04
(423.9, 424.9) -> -0.04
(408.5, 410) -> 0.15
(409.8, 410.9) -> -0.04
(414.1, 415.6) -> 0.04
